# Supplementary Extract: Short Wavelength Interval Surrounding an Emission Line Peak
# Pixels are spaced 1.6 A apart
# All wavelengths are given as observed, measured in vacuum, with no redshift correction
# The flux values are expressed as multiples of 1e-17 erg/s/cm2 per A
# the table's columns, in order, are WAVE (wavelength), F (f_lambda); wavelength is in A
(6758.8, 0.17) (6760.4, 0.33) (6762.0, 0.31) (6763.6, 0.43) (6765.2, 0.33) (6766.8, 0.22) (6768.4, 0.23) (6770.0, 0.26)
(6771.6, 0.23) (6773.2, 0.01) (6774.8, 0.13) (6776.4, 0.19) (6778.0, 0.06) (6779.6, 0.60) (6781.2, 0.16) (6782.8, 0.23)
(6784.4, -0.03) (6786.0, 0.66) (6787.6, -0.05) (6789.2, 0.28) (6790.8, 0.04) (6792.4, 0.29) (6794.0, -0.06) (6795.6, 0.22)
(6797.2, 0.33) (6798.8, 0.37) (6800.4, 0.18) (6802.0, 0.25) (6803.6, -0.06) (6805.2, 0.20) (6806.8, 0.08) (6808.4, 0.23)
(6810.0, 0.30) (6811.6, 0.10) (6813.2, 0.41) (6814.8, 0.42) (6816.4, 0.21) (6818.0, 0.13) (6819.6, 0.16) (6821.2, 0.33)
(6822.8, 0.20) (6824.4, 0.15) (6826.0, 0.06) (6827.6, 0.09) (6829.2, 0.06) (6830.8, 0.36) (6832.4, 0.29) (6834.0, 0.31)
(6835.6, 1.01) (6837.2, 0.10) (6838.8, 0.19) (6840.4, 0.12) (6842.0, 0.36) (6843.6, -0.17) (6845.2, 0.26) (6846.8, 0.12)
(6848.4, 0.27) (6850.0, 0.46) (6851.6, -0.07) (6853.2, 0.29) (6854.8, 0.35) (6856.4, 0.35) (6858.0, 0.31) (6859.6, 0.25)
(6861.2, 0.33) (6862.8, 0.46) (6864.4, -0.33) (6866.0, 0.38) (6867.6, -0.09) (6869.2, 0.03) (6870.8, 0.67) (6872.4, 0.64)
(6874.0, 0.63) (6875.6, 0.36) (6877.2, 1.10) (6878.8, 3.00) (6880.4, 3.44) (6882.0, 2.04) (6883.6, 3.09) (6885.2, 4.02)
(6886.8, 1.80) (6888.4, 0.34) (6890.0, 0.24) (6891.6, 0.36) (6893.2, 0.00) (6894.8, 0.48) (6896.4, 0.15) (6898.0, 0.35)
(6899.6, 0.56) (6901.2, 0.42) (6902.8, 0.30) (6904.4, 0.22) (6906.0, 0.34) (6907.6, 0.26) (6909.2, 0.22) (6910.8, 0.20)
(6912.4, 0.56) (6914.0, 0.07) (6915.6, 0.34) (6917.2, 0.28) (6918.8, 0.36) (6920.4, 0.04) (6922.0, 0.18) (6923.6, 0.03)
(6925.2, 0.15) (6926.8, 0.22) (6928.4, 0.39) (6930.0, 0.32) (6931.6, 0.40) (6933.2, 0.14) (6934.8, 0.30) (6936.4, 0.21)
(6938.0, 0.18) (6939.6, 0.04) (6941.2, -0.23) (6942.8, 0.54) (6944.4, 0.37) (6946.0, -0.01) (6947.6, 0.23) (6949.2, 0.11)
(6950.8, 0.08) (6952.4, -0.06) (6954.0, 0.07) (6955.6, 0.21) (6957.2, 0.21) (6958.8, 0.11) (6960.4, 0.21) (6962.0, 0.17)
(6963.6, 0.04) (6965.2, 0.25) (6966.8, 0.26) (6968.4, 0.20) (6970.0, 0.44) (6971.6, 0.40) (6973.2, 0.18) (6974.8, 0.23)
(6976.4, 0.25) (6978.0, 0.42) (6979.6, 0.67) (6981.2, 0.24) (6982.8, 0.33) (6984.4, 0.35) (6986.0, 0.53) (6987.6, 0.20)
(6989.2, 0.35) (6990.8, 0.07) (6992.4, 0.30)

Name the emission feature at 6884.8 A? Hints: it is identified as [O II] 3727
